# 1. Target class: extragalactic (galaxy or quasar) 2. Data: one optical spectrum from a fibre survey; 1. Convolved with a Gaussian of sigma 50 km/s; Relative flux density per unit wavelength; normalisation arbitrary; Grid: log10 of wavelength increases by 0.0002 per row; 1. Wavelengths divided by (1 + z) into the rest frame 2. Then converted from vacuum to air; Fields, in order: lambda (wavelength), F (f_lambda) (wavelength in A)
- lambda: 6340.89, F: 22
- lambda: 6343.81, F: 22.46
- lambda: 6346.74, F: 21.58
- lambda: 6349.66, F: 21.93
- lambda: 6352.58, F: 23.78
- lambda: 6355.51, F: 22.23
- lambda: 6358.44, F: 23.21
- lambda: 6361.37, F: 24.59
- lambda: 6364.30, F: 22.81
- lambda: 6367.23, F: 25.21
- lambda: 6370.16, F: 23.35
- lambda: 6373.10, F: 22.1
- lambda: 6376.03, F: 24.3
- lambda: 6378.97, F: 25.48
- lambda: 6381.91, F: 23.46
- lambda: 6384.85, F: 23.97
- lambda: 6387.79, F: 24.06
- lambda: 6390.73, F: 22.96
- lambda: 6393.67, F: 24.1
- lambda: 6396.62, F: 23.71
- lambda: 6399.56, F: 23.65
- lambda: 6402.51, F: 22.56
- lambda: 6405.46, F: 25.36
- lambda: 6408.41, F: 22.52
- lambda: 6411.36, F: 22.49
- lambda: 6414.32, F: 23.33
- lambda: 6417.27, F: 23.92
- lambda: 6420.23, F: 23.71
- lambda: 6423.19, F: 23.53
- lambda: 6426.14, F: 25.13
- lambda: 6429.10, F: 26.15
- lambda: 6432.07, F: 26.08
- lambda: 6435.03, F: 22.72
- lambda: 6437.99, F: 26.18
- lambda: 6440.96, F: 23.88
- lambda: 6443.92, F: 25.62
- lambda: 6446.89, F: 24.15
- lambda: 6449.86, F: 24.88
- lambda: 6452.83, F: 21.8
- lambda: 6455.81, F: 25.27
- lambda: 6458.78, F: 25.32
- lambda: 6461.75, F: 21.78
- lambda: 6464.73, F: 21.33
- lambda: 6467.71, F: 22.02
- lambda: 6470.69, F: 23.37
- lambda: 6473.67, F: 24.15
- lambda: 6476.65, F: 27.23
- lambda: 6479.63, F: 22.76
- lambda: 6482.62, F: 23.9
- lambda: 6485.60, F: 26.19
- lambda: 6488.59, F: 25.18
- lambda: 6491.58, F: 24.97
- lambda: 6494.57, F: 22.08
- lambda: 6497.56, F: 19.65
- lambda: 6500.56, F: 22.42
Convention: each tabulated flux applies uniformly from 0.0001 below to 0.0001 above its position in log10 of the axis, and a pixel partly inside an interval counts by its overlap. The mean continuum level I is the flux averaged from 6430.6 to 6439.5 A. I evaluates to 25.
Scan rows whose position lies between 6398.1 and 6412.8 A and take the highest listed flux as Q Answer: 25.36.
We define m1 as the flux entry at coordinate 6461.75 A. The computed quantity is 21.78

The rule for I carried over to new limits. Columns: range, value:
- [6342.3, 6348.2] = 22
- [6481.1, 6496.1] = 24.4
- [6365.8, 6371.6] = 24.3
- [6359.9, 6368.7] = 24.2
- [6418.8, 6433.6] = 24.9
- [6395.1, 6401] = 23.7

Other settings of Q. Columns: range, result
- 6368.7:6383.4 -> 25.48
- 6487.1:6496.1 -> 25.18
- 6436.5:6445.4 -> 26.18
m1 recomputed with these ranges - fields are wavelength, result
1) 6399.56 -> 23.65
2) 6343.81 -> 22.46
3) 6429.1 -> 26.15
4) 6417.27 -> 23.92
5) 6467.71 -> 22.02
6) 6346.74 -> 21.58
